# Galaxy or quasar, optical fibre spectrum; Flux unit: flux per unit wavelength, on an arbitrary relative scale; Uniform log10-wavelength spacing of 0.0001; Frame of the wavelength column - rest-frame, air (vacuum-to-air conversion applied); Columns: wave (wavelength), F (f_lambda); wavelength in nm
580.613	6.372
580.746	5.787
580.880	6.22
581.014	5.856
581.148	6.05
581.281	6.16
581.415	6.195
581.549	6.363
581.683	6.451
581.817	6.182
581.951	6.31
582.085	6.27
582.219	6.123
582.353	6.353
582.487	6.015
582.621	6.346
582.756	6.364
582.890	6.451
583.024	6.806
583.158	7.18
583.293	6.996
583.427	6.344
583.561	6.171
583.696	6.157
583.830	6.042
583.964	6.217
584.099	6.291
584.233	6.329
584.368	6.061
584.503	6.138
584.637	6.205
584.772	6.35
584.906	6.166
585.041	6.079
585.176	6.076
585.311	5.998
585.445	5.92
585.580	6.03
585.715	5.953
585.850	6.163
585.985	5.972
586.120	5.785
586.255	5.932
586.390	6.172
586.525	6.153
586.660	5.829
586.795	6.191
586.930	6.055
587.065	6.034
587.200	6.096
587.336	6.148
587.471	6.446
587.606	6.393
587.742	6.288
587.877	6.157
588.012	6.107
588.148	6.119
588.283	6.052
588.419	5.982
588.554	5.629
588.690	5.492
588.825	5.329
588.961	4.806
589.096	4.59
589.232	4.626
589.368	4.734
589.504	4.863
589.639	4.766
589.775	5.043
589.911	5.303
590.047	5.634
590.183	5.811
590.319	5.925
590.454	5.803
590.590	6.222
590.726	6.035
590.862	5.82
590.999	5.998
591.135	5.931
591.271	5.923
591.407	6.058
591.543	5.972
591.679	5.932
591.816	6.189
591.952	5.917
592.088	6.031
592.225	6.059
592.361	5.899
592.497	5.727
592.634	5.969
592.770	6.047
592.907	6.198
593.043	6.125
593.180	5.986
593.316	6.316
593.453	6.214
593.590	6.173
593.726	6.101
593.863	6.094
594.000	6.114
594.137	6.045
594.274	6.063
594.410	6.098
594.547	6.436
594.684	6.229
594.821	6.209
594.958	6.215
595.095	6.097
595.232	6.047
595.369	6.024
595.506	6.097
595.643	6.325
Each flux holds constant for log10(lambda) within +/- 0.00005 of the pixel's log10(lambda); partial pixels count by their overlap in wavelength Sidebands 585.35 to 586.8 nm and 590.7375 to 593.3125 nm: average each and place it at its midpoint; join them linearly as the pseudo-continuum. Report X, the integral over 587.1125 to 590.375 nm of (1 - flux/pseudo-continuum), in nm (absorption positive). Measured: 0.22 nm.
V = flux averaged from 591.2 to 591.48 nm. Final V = 6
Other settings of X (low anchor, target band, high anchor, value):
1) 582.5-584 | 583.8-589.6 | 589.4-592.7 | 0.241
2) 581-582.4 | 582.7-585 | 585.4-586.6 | -0.094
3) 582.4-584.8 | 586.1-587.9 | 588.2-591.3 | -0.077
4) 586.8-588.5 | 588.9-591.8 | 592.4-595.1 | 0.288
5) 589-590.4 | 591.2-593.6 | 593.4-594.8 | -0.116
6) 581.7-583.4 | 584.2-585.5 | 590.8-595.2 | 0.048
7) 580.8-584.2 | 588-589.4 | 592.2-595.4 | 0.182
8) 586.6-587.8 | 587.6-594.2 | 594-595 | 0.396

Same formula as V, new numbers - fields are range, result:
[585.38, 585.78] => 5.96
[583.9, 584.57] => 6.2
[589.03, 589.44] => 4.64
